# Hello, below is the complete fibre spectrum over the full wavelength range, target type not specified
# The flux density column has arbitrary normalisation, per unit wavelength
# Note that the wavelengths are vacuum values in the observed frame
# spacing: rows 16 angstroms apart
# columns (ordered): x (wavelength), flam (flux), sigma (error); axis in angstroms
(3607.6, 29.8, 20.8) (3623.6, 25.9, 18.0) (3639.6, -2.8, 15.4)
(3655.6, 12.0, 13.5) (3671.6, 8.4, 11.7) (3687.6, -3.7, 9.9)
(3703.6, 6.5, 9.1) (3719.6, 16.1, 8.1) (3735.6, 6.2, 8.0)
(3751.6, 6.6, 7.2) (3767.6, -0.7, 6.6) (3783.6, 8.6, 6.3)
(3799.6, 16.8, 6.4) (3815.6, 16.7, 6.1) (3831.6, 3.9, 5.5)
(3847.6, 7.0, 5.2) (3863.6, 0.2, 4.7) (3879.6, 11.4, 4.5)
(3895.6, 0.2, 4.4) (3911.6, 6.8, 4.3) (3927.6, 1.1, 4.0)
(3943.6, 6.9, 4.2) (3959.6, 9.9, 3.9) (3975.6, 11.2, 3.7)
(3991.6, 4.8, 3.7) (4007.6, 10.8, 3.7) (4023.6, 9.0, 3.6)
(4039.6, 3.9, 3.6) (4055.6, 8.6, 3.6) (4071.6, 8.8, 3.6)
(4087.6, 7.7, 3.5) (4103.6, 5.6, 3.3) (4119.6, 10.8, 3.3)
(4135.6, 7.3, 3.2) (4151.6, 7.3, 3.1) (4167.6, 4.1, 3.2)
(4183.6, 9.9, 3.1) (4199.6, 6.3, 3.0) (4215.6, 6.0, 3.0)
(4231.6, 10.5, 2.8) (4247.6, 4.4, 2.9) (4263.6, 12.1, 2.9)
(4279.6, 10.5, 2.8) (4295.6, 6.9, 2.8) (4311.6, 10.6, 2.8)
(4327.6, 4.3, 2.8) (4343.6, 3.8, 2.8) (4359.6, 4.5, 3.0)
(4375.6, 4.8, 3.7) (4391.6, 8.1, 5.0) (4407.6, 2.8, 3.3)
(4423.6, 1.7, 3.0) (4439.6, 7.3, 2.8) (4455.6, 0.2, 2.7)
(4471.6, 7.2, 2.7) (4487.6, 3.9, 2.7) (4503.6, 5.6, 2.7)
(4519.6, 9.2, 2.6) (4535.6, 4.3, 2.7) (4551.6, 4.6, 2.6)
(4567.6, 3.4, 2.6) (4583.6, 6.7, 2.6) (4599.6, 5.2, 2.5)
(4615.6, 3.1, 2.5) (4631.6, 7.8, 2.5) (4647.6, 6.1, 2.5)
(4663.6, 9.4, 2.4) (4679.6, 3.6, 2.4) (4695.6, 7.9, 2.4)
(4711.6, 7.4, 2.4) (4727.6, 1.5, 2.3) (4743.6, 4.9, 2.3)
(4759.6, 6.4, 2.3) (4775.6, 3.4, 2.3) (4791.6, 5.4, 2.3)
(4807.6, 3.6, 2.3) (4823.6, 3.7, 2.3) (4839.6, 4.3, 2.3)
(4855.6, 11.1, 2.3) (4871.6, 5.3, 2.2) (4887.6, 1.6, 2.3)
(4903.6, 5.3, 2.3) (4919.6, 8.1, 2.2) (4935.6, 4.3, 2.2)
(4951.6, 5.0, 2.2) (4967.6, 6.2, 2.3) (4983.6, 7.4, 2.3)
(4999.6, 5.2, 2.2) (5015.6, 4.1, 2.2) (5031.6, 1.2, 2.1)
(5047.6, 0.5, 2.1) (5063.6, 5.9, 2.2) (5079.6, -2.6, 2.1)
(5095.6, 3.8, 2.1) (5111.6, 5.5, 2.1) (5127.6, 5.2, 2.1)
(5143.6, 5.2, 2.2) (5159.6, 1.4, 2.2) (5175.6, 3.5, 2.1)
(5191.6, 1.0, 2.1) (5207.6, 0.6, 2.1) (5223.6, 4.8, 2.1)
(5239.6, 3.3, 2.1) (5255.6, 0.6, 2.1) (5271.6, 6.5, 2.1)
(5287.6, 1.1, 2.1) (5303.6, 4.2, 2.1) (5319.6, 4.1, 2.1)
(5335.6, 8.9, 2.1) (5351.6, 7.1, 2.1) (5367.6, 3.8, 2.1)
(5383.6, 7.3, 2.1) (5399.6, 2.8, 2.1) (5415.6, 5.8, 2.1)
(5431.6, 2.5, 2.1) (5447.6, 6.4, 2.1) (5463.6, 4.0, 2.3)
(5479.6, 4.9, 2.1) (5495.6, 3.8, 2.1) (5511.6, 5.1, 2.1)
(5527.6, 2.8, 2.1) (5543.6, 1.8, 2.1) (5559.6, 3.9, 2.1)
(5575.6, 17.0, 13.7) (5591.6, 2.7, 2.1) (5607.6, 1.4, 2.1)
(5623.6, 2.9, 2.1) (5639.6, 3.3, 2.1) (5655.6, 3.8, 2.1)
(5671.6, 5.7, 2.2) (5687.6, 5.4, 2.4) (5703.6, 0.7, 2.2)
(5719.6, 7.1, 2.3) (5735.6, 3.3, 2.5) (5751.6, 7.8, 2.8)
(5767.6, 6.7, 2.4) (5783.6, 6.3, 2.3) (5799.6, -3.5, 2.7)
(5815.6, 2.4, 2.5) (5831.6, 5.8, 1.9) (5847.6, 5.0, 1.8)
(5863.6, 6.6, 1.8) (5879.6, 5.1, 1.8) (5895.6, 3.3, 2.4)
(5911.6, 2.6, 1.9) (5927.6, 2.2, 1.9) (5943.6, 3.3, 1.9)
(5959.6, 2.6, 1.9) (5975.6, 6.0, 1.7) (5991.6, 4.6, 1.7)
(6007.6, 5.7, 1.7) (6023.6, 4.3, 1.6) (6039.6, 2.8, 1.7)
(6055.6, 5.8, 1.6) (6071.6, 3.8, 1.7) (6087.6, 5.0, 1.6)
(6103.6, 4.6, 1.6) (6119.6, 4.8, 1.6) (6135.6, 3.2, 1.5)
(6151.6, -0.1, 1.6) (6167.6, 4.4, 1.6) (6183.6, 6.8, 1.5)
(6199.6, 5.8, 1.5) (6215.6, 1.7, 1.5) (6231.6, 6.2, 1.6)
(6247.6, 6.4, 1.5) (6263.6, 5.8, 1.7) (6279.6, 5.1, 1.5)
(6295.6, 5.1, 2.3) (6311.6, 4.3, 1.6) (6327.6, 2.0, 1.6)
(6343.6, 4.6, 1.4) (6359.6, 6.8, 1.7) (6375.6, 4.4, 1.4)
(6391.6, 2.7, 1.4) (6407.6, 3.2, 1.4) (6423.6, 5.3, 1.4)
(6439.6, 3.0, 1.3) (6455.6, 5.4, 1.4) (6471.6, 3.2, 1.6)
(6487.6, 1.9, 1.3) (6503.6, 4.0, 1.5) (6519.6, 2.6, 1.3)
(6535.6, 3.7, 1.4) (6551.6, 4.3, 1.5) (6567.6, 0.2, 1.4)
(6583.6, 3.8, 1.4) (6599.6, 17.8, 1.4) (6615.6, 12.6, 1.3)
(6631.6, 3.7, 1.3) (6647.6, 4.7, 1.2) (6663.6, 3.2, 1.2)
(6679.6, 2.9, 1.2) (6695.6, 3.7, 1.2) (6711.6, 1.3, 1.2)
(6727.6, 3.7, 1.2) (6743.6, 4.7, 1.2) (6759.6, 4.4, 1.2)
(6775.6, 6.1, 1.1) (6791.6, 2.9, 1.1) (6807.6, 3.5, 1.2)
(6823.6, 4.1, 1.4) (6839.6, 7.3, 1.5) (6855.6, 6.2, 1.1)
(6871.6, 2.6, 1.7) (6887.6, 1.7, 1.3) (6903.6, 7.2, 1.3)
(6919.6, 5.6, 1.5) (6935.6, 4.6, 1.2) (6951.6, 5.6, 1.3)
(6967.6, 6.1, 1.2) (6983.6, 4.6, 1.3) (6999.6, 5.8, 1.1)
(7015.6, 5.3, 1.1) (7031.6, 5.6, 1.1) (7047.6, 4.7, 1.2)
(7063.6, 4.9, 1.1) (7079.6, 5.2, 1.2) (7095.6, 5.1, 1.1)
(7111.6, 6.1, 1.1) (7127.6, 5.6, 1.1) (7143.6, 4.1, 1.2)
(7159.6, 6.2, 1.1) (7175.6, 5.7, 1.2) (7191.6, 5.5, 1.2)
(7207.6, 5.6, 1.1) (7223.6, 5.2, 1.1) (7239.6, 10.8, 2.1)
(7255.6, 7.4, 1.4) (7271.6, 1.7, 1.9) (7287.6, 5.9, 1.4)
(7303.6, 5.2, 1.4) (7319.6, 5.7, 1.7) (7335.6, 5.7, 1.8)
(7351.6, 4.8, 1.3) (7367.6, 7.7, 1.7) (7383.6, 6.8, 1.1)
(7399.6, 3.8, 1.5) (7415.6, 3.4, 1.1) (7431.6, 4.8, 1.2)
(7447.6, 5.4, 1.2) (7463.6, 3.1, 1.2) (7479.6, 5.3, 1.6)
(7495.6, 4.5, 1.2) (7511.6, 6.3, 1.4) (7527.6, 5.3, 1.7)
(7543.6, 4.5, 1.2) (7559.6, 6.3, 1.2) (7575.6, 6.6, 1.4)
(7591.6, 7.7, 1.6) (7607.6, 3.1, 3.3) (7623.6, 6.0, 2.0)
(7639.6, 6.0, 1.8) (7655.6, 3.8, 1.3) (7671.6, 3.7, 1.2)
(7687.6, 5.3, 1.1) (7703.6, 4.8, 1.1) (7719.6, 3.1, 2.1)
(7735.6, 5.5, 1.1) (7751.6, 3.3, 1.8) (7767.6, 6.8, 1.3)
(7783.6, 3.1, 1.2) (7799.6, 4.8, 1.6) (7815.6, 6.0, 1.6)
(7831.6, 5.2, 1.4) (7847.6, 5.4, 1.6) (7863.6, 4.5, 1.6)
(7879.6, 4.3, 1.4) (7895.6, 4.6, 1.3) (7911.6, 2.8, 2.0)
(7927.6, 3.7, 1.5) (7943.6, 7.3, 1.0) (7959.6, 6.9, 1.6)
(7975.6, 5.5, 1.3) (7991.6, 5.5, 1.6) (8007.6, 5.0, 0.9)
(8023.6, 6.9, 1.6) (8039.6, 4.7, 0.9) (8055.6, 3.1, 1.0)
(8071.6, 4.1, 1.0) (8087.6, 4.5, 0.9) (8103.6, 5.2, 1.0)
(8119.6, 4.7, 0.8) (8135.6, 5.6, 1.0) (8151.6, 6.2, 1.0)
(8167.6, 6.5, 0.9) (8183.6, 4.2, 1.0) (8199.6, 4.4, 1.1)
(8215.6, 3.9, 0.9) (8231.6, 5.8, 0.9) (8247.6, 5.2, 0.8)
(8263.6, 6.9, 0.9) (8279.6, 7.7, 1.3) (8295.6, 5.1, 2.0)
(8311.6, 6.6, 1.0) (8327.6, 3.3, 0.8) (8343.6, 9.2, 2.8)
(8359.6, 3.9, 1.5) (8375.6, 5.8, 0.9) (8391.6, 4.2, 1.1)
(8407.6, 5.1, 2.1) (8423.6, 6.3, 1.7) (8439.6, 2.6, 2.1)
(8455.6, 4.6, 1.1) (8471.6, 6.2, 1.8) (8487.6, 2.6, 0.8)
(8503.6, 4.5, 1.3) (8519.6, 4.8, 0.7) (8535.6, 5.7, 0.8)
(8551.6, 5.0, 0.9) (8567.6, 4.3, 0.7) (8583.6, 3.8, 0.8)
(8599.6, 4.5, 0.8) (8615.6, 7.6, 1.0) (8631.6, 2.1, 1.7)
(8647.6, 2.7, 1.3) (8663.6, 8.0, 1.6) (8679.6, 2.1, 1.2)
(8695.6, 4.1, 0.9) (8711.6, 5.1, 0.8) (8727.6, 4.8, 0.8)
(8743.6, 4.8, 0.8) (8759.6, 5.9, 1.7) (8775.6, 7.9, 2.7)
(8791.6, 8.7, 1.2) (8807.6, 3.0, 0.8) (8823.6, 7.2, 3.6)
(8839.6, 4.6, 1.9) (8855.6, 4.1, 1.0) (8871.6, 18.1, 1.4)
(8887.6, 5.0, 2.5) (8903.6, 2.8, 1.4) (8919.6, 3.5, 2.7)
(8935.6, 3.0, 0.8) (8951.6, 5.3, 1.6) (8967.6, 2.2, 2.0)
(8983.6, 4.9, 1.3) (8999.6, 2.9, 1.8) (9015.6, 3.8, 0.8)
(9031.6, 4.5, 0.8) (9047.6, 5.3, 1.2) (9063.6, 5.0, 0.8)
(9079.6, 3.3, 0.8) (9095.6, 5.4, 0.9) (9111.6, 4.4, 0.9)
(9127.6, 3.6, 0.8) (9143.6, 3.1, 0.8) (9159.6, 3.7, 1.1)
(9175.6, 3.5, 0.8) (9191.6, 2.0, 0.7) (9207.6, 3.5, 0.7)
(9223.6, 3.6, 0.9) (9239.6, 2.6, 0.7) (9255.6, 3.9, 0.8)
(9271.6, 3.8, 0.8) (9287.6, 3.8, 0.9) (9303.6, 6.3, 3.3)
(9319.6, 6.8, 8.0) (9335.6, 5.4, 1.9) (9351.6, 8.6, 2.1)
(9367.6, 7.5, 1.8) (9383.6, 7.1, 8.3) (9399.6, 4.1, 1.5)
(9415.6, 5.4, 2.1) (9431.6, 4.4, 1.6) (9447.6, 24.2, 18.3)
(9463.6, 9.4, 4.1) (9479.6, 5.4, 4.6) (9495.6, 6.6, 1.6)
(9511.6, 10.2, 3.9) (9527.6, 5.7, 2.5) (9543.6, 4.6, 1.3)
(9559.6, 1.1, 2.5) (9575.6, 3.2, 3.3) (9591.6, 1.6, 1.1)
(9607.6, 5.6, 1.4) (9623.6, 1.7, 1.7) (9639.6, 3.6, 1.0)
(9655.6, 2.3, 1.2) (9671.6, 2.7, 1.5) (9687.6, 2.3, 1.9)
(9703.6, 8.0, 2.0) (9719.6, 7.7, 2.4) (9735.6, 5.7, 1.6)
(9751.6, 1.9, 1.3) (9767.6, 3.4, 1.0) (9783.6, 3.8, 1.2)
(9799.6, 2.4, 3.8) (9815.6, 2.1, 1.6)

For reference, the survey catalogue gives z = 0.77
